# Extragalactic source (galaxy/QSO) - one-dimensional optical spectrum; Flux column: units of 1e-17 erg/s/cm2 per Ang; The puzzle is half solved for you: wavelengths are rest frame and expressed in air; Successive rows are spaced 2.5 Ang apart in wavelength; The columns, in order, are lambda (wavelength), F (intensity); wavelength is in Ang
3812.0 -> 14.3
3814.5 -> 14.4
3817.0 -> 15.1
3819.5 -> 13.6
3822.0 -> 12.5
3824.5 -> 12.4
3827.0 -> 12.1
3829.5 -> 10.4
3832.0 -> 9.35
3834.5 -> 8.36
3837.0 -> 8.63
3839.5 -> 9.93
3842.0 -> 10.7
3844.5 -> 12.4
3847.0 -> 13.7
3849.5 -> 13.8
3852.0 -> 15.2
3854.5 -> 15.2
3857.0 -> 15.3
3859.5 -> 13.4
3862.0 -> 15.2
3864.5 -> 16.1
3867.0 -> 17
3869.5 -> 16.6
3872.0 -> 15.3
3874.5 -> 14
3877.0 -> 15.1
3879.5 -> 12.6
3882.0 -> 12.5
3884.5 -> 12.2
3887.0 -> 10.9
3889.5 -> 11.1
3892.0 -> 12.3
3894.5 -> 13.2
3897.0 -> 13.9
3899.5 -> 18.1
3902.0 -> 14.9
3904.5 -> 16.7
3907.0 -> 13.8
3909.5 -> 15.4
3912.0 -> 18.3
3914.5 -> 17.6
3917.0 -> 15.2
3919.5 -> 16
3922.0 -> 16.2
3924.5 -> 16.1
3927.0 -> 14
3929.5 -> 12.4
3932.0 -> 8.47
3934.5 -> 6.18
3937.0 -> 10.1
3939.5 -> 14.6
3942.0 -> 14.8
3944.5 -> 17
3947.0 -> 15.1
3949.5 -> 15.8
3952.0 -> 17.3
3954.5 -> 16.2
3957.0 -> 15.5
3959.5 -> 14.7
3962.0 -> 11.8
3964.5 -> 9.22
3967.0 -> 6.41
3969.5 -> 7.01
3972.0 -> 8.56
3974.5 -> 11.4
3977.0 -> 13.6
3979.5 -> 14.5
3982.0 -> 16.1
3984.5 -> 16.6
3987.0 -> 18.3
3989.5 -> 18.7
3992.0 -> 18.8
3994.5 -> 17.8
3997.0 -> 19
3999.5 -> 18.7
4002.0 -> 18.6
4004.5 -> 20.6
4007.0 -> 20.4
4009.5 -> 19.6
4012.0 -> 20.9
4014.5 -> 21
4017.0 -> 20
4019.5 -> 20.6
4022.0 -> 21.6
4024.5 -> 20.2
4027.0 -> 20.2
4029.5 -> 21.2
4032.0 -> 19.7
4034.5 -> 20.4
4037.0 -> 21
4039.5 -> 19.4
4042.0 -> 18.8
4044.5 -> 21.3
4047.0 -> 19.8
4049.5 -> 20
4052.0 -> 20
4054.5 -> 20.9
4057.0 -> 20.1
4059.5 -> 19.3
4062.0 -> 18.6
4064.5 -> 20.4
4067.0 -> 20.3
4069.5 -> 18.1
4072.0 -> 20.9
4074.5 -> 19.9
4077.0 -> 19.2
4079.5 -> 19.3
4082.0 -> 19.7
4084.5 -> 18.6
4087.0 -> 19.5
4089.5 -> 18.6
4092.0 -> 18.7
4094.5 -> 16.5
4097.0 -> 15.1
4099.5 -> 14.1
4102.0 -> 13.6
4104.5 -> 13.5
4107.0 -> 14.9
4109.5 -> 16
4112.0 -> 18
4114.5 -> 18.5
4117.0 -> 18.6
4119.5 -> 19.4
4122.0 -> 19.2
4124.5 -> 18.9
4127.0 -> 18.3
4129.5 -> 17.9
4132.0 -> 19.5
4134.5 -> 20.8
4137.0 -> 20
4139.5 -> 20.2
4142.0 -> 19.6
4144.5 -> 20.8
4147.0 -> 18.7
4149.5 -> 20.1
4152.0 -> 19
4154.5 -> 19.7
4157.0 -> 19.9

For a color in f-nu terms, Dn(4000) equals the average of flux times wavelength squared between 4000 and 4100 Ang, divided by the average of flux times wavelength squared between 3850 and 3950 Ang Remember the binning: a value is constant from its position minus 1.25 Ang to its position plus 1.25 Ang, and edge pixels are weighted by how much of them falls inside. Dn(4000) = 1.5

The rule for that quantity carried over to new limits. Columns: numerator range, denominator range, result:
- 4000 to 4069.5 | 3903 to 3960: 1.44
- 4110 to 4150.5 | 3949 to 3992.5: 1.51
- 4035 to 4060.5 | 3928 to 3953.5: 1.60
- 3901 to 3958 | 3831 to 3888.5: 1.15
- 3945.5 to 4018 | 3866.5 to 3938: 1.19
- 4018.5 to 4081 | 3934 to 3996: 1.50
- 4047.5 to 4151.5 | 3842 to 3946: 1.46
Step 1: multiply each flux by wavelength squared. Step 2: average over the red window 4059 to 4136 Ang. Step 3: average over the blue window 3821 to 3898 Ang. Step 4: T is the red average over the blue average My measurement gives 1.6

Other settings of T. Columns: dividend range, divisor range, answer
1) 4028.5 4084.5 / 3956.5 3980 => 1.88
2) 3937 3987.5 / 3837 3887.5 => 1.04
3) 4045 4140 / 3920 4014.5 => 1.31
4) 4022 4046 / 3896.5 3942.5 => 1.50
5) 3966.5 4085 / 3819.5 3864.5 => 1.64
